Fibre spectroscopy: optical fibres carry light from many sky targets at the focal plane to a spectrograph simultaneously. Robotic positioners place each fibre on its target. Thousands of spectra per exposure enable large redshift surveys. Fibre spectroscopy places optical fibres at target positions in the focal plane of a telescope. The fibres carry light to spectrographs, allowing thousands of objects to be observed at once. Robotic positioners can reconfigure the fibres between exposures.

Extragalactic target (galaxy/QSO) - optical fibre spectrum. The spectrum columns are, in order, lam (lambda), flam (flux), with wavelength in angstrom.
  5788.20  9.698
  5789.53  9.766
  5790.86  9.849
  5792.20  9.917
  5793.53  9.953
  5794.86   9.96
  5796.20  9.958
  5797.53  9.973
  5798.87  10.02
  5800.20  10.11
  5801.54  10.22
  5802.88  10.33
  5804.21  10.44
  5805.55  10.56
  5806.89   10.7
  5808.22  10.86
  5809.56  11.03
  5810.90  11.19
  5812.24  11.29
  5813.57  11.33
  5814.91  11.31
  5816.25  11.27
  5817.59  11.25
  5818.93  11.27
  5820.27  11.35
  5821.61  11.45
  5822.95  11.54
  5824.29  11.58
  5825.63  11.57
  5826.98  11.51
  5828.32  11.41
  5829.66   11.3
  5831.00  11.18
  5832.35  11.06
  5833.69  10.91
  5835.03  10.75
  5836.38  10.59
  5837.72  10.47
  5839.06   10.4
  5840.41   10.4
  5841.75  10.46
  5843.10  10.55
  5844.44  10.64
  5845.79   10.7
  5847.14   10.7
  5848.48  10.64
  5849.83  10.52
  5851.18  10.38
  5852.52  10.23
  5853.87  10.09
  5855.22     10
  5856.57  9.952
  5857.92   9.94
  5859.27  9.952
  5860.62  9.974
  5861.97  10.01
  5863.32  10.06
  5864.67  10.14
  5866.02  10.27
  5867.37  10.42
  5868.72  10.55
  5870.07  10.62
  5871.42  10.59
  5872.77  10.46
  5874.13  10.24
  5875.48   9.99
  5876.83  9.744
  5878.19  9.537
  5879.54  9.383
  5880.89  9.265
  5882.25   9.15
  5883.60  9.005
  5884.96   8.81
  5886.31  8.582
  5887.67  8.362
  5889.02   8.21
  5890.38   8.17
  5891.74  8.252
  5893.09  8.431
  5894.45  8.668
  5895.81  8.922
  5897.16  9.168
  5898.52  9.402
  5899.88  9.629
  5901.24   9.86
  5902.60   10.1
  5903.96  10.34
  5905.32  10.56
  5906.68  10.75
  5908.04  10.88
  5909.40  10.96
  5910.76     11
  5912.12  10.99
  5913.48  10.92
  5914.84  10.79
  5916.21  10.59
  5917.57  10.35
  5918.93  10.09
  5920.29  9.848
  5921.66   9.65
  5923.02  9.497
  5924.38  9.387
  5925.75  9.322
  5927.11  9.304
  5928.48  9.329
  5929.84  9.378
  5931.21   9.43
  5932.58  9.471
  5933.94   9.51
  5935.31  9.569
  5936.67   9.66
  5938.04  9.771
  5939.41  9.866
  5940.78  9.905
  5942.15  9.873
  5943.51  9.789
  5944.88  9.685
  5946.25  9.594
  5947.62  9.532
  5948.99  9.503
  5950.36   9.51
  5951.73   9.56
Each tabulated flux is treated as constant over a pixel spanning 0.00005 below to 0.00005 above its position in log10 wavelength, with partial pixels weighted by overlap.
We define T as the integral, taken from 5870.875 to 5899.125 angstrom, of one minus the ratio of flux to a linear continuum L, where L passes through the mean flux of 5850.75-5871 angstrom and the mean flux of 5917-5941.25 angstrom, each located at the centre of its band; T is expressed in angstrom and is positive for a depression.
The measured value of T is 2.4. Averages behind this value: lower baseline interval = 10.2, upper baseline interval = 9.62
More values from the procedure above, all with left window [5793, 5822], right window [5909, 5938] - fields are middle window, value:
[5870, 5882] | 0.4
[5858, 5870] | 0.2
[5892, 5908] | 0.7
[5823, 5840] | -0.8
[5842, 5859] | 0.1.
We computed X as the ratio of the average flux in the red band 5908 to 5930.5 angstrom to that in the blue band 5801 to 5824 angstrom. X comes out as 0.92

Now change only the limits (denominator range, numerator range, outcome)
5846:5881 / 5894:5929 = 0.99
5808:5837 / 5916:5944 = 0.86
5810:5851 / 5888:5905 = 0.83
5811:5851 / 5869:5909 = 0.86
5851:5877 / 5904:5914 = 1.06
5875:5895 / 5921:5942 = 1.07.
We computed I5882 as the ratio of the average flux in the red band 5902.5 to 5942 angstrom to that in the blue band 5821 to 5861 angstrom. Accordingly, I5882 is 0.9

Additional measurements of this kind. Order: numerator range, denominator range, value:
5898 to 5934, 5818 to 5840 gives 0.90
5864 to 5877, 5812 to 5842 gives 0.93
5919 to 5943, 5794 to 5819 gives 0.90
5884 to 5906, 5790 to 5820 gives 0.86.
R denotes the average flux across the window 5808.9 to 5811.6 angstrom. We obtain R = 11.1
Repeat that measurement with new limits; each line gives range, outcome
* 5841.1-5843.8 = 10.5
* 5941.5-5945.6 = 9.79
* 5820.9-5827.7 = 11.5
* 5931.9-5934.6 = 9.51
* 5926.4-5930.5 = 9.35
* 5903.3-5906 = 10.4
